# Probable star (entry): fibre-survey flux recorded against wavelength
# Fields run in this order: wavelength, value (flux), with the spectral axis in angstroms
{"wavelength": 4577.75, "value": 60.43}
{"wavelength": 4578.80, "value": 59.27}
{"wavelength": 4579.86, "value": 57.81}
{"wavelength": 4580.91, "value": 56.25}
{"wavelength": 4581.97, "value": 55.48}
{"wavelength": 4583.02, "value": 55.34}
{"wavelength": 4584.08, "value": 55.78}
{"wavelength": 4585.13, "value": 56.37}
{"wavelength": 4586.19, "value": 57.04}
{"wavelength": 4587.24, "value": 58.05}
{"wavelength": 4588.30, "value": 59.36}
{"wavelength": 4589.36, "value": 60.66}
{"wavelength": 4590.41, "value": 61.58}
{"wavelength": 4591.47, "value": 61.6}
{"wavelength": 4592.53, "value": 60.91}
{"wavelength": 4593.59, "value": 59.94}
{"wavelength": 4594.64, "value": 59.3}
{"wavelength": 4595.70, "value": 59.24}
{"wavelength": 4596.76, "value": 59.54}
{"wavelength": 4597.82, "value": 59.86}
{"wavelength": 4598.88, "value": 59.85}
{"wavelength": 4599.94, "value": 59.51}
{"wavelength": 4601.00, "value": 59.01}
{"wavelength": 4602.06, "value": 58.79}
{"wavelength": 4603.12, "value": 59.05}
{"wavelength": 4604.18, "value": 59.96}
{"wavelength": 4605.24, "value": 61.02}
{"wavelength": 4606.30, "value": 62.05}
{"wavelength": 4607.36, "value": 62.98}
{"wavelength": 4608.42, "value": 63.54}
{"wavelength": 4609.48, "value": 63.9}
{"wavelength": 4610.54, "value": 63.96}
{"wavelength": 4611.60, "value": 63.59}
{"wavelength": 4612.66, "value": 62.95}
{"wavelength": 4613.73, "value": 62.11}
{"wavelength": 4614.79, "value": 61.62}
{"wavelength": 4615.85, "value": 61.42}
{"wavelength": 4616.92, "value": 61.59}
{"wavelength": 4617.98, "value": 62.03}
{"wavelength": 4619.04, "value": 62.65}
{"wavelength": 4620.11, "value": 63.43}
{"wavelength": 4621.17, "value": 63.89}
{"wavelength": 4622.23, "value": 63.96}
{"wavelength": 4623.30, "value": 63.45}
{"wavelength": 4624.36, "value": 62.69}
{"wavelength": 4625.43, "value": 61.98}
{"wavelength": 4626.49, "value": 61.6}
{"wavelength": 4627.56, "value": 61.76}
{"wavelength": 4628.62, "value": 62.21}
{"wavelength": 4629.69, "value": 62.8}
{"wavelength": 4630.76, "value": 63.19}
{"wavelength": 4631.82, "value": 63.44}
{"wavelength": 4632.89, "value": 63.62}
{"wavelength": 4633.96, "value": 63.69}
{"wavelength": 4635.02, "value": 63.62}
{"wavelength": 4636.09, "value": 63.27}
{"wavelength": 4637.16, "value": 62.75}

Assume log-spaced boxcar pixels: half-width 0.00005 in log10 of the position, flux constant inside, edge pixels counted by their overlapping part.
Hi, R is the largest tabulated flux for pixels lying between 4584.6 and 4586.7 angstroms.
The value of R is 57.04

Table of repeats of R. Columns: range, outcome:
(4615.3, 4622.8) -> 63.96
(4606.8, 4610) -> 63.9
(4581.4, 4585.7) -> 56.37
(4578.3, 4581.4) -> 59.27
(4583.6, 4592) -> 61.6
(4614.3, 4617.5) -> 61.62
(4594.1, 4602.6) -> 59.86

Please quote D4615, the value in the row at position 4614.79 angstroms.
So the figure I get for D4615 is 61.62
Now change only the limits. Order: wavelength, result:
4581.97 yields 55.48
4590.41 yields 61.58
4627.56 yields 61.76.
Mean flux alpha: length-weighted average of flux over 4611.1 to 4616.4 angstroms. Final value 62.2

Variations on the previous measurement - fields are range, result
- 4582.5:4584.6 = 55.4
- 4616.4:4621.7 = 62.8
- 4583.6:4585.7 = 56.1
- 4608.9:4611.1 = 64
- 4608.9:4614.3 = 63.3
